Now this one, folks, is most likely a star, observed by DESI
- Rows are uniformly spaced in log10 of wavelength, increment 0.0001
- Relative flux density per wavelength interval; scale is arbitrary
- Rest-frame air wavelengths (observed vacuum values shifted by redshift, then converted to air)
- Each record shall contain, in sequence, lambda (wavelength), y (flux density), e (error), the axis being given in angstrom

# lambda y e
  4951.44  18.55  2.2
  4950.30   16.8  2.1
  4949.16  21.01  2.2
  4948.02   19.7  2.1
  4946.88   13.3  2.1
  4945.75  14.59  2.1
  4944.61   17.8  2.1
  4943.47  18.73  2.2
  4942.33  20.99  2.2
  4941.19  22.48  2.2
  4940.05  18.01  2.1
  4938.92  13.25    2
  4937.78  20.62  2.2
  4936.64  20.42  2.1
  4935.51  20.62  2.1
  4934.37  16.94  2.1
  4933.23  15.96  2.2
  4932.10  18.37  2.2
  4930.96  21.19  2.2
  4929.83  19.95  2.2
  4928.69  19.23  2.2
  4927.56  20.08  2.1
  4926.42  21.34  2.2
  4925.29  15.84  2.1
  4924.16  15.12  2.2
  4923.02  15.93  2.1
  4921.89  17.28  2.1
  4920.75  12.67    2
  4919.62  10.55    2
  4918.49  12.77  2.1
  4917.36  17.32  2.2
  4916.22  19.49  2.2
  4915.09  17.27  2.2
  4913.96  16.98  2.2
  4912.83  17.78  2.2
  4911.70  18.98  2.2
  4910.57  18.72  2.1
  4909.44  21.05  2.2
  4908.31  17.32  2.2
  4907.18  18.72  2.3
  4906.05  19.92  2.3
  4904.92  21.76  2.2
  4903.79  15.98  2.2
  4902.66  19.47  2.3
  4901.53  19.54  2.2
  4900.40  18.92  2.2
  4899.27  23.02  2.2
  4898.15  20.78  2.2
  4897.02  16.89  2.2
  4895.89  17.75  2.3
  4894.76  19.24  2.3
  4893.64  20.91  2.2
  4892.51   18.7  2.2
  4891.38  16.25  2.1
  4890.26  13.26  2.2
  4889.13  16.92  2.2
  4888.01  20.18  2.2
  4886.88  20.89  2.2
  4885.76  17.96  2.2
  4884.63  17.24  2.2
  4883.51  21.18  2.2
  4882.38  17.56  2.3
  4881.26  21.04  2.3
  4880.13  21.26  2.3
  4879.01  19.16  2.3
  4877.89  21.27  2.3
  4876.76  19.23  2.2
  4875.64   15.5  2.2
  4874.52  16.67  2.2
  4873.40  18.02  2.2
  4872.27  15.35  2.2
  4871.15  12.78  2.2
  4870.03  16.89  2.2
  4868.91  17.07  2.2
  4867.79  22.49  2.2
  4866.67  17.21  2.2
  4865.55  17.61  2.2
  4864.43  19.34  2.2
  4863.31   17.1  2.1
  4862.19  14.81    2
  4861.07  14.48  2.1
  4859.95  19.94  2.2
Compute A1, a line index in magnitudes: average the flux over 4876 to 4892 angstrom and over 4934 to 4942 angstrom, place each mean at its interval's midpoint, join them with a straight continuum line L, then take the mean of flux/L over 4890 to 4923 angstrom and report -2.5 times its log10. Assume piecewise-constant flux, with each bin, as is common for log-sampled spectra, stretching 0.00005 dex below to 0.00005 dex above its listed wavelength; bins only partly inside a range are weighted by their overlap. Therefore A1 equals 0.06 mag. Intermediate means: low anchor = 18.8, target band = 17.9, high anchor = 19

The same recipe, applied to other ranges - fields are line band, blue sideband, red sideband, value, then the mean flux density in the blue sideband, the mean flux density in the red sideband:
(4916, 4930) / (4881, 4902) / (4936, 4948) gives 0.11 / 18.8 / 18.1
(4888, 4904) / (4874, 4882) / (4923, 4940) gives 0.02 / 19.1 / 18.4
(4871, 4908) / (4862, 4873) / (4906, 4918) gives -0.05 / 17.2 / 18.4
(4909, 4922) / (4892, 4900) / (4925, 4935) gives 0.15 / 19.6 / 18.9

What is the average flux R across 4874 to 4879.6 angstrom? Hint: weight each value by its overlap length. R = 18.4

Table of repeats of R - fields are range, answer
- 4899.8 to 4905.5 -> 19.1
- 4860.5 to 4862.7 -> 14.7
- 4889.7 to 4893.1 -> 16.1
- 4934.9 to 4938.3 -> 20.5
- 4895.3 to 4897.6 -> 17.3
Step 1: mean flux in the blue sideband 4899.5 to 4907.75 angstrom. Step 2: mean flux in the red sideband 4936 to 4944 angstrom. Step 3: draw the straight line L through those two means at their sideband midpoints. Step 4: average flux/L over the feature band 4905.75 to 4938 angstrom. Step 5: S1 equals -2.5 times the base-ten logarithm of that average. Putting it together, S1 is 0.08 mag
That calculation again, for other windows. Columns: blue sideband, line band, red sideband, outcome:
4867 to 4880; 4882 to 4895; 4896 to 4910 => 0.01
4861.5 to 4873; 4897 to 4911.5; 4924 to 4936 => -0.08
